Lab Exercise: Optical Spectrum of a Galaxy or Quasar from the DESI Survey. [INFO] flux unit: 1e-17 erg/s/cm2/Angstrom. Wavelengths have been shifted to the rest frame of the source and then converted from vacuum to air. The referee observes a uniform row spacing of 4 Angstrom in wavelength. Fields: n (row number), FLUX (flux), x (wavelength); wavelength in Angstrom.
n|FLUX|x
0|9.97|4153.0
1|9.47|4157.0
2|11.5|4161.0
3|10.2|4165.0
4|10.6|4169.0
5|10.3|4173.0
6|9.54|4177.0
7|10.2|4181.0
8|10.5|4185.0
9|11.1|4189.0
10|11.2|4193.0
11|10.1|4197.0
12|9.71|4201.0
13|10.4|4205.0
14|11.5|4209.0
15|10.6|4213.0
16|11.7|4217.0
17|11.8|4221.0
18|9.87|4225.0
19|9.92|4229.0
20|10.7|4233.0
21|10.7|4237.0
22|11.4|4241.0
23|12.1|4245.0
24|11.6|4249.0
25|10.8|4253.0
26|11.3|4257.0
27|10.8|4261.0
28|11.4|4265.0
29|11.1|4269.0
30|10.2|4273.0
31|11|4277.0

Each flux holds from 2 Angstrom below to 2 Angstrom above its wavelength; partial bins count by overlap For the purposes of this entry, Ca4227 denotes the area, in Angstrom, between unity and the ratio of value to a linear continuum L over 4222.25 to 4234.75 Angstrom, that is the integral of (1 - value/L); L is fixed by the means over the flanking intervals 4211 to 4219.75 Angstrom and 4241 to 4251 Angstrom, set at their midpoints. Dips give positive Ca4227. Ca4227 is 1.3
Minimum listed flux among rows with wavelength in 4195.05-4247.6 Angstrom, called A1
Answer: 9.71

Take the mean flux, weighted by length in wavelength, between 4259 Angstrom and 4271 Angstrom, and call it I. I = 11.1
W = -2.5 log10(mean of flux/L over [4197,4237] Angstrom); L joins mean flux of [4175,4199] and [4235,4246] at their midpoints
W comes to 0.028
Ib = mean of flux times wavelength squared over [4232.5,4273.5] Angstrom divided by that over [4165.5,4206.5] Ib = 1.11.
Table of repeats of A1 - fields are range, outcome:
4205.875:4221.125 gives 10.6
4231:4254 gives 10.7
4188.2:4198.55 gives 10.1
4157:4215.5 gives 9.47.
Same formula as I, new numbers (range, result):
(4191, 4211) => 10.6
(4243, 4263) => 11.3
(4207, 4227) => 11.1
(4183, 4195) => 10.9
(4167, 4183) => 10.2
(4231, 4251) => 11.3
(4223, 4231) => 9.89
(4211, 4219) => 11.1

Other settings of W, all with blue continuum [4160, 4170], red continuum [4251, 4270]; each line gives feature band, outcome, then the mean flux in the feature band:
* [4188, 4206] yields 0.04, 10.5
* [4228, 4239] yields 0.05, 10.5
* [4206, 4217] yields -0.02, 11.1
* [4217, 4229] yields 0.01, 10.8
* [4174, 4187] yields 0.07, 10.1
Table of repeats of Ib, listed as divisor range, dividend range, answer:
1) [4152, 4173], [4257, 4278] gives 1.11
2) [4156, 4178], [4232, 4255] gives 1.13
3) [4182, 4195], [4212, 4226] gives 1.04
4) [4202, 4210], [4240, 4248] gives 1.12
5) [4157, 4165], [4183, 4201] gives 1.01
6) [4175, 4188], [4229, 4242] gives 1.08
